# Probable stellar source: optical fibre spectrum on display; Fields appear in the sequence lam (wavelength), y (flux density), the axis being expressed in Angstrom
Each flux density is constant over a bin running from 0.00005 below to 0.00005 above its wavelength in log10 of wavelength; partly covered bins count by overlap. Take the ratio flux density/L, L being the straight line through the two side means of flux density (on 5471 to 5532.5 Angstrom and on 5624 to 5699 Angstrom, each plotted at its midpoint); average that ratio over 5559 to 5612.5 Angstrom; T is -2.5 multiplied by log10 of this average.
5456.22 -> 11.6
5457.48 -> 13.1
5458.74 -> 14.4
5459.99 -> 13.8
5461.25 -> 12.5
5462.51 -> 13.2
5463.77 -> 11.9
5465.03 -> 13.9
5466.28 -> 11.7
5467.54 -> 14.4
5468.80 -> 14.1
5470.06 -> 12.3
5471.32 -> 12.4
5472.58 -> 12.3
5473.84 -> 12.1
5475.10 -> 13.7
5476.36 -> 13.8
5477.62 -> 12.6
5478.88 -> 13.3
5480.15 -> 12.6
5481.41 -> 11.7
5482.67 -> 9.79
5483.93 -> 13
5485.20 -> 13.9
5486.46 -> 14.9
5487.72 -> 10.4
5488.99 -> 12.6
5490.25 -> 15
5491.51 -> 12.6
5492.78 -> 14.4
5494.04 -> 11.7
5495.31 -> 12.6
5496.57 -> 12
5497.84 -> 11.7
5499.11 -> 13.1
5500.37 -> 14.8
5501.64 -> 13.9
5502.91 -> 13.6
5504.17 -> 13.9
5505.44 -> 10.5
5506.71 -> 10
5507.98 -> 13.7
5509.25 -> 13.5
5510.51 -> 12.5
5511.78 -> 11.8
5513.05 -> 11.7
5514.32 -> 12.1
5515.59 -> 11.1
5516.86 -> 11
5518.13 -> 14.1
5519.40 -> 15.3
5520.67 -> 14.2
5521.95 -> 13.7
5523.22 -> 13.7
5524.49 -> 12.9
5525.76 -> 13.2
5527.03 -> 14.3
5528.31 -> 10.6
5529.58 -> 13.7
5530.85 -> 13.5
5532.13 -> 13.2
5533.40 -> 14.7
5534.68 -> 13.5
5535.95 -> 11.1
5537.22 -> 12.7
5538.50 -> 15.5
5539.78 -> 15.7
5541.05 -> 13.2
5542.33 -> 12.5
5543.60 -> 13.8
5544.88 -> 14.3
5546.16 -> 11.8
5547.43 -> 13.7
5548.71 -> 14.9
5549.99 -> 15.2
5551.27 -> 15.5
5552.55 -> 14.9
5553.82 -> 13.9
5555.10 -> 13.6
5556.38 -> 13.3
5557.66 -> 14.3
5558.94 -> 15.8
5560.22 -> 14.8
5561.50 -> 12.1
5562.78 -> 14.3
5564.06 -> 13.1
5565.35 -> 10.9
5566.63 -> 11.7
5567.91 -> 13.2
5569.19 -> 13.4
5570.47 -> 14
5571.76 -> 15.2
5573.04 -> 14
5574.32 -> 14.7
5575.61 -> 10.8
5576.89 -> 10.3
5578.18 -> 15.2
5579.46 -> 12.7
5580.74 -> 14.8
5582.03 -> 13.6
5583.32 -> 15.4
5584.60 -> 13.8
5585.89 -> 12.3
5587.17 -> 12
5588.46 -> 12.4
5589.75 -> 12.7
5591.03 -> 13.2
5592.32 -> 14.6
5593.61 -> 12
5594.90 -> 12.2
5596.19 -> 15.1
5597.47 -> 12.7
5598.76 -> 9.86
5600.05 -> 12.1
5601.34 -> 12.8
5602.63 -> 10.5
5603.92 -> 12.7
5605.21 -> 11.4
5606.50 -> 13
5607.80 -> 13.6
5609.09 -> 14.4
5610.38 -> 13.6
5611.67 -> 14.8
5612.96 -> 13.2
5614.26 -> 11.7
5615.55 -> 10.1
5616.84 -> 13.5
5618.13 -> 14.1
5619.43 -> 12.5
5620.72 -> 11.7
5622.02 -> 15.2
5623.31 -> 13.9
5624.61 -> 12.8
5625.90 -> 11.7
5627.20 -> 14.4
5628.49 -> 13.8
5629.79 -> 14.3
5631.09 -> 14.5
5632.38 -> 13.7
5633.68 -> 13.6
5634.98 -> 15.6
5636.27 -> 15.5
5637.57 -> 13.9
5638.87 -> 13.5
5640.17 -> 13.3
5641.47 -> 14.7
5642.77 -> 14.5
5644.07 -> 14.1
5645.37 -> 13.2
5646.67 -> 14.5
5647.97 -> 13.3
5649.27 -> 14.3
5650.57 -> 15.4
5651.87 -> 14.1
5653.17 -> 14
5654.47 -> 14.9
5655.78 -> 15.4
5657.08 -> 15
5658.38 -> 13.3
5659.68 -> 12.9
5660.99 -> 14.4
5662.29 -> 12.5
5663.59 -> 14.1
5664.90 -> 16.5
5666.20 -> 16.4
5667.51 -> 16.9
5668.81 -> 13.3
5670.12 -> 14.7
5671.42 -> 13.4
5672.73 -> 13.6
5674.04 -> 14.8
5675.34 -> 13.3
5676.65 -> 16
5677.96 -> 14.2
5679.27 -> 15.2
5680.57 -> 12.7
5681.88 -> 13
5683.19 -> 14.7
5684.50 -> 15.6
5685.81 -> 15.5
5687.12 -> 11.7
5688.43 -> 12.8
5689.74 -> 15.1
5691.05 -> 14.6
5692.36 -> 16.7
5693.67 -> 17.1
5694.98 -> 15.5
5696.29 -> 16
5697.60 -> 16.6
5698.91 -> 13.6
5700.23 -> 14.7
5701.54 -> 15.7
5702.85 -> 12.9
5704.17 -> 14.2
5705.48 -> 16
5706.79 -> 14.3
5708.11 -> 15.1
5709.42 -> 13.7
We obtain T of 0.04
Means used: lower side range 12.8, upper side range 14.4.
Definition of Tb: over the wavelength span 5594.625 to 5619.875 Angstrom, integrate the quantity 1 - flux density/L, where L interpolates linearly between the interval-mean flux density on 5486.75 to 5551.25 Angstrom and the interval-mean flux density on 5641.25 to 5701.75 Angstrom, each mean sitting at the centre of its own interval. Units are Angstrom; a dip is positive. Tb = 2.27 Angstrom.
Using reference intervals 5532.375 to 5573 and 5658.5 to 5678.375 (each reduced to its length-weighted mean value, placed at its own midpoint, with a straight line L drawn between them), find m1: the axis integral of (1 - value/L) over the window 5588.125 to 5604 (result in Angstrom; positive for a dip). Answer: 1.7 Angstrom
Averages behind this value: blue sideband 13.8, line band 12.5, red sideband 14.4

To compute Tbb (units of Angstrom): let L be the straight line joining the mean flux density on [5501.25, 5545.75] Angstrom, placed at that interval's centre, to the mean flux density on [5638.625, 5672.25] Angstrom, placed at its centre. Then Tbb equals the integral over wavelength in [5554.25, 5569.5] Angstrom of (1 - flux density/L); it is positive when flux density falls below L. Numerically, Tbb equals 0.1 Angstrom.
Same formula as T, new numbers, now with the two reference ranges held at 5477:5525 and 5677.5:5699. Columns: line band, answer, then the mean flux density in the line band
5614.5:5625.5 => 0.09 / 12.9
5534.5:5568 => -0.03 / 13.7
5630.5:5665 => 0.01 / 14.2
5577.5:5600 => 0.04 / 13.2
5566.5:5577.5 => 0.04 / 13.1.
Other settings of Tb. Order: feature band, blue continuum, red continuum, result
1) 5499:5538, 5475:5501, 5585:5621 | -0.5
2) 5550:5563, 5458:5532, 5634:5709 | -0.8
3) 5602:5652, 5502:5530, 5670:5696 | 1.4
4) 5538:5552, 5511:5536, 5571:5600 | -1.2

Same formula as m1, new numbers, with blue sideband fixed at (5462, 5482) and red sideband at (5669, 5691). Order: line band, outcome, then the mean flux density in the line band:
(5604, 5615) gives 0.44 Angstrom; 13.2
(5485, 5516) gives 0.79 Angstrom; 12.7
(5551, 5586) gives -0.44 Angstrom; 13.6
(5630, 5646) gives -0.35 Angstrom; 14.2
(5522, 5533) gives 0.01 Angstrom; 13.2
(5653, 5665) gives -0.17 Angstrom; 14.2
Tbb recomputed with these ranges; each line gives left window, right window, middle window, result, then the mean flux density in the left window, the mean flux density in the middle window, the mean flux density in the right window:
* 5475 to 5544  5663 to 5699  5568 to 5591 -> 0.6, 13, 13.4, 14.8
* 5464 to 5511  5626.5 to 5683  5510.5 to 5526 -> 0.3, 12.8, 12.9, 14.3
